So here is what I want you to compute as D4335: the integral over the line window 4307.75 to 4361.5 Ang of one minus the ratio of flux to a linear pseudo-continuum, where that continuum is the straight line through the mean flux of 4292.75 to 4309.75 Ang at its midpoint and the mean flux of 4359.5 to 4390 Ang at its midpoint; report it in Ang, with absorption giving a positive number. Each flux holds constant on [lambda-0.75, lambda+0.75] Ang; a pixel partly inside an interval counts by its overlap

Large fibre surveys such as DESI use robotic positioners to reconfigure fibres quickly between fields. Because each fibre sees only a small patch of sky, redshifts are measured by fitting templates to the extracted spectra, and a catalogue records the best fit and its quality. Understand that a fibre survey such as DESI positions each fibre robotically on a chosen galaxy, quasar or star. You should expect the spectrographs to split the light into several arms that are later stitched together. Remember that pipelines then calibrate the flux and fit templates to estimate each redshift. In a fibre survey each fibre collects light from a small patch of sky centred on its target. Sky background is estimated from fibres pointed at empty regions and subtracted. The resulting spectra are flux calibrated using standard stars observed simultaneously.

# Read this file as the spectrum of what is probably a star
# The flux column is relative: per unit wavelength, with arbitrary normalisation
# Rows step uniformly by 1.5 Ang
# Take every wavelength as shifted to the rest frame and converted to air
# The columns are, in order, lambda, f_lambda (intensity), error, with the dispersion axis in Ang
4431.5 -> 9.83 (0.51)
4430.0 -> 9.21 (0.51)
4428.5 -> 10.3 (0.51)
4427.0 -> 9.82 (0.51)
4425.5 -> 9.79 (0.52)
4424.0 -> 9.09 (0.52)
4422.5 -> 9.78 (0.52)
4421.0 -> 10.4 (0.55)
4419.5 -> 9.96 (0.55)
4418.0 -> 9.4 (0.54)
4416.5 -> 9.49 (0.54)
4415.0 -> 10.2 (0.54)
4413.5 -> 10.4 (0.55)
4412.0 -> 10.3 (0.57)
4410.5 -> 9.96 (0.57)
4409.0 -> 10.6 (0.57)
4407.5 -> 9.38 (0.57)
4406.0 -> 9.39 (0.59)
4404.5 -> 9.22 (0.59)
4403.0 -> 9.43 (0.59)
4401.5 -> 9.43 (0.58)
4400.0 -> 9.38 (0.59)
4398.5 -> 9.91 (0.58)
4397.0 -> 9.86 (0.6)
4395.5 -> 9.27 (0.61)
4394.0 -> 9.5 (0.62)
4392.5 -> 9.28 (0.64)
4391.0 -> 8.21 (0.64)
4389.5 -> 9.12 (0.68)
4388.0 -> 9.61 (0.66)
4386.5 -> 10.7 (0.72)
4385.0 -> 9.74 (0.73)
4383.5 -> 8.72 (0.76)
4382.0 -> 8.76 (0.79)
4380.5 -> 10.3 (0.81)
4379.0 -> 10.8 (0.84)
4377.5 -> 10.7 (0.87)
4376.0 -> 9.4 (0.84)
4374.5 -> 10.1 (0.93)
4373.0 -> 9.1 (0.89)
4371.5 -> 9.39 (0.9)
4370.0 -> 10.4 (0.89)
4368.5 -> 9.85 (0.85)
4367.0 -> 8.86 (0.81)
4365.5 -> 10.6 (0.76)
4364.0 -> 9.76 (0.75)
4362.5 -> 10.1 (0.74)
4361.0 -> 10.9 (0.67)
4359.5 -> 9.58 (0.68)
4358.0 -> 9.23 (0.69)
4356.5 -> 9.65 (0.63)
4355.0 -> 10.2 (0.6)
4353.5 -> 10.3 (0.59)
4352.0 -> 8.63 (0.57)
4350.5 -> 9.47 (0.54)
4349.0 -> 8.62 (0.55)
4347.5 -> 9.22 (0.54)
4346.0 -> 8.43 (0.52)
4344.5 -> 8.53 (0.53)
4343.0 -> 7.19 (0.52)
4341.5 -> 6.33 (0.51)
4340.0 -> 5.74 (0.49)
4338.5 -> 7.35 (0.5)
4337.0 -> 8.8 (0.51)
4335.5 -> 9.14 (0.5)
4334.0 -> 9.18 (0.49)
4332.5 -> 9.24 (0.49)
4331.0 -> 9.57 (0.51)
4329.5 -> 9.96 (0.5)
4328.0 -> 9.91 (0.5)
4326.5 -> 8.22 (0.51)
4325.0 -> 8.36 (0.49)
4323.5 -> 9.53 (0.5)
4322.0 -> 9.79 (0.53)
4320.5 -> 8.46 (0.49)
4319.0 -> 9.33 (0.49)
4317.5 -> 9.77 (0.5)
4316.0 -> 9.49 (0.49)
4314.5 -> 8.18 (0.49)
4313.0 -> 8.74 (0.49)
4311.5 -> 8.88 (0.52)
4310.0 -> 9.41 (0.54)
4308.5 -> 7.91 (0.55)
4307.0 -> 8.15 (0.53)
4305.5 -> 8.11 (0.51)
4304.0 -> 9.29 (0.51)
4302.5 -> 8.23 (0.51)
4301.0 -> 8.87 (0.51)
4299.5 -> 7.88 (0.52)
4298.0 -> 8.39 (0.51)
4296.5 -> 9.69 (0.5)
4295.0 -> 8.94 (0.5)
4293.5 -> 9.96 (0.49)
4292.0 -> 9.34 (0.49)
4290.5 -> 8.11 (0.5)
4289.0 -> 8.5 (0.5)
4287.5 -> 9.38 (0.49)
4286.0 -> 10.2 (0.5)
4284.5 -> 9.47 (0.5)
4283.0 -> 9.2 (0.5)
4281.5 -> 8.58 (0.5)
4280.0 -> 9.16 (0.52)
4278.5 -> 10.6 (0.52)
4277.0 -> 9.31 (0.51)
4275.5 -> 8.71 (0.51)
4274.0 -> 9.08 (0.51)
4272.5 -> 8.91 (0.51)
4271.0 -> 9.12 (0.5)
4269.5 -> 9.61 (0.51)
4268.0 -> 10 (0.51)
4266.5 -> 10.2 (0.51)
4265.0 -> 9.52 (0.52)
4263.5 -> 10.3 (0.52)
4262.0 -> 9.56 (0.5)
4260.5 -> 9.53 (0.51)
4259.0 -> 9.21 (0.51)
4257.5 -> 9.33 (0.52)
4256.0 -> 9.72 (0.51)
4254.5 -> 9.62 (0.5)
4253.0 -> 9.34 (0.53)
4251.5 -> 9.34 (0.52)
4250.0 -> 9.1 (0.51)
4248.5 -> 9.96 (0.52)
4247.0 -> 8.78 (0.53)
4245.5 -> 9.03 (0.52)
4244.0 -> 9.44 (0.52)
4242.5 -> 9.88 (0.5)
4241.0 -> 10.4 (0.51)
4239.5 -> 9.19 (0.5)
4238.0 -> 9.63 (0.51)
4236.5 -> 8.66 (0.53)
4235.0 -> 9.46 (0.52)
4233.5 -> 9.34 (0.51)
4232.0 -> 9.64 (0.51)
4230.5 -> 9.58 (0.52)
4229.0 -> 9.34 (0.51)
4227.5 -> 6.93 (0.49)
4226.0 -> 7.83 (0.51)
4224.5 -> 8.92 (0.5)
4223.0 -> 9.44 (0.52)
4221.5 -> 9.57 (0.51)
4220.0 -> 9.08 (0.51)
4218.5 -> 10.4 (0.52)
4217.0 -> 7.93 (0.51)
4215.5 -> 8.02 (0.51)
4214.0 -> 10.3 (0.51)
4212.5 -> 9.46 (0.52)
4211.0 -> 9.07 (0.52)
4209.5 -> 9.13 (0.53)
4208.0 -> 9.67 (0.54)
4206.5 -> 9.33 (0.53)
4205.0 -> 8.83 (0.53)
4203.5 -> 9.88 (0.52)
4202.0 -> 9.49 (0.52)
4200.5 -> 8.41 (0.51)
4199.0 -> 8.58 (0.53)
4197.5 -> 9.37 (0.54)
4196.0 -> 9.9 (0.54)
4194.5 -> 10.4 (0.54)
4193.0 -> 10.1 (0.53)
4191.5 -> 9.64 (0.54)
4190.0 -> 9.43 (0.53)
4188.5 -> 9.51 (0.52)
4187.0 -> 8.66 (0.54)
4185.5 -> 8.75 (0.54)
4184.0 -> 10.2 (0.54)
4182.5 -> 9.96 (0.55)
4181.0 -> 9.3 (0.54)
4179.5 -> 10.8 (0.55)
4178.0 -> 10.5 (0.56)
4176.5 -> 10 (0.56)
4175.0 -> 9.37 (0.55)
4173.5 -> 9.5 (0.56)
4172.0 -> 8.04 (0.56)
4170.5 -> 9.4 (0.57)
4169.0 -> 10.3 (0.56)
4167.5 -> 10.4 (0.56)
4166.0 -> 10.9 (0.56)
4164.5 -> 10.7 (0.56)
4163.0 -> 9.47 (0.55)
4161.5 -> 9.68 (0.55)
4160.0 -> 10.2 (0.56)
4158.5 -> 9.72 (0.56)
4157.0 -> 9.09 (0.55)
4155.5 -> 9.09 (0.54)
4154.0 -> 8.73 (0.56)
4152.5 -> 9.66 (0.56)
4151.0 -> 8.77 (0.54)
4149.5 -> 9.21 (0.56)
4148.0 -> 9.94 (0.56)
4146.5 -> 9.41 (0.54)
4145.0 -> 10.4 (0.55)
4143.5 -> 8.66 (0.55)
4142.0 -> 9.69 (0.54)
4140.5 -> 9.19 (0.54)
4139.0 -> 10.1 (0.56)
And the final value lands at 1.8 Ang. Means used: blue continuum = 8.7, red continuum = 9.84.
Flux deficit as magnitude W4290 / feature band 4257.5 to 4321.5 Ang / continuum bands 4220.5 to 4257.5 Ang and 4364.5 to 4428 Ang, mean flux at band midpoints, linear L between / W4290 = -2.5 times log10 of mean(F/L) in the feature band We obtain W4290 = 0.03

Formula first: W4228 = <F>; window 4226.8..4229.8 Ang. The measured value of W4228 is 8.18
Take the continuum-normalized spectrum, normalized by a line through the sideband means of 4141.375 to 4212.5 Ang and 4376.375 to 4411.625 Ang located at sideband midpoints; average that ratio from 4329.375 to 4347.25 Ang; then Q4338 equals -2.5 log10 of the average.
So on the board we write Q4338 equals 0.16 mag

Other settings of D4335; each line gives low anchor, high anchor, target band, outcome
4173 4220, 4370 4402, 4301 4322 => 1.6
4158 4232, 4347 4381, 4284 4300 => 0.9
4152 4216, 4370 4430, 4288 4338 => 3.6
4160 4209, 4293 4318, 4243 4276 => -1.2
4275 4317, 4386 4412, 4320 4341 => 0.9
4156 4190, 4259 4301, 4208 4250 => 1.3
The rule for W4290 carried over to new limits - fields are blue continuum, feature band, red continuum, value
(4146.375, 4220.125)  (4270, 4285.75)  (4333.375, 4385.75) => 0.013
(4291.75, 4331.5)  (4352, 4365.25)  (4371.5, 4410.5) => -0.064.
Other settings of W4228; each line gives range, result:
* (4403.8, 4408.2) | 9.33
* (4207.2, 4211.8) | 9.29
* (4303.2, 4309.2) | 8.37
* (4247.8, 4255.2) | 9.47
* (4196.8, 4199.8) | 8.96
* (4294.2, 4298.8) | 9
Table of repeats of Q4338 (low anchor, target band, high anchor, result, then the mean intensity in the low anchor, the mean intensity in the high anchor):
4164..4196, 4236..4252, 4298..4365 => 0.001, 9.8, 8.9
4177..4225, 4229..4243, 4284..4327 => -0.029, 9.44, 8.92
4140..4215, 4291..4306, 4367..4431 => 0.090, 9.56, 9.7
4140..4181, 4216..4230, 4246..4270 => 0.091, 9.66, 9.56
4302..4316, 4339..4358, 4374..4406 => 0.068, 8.6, 9.58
